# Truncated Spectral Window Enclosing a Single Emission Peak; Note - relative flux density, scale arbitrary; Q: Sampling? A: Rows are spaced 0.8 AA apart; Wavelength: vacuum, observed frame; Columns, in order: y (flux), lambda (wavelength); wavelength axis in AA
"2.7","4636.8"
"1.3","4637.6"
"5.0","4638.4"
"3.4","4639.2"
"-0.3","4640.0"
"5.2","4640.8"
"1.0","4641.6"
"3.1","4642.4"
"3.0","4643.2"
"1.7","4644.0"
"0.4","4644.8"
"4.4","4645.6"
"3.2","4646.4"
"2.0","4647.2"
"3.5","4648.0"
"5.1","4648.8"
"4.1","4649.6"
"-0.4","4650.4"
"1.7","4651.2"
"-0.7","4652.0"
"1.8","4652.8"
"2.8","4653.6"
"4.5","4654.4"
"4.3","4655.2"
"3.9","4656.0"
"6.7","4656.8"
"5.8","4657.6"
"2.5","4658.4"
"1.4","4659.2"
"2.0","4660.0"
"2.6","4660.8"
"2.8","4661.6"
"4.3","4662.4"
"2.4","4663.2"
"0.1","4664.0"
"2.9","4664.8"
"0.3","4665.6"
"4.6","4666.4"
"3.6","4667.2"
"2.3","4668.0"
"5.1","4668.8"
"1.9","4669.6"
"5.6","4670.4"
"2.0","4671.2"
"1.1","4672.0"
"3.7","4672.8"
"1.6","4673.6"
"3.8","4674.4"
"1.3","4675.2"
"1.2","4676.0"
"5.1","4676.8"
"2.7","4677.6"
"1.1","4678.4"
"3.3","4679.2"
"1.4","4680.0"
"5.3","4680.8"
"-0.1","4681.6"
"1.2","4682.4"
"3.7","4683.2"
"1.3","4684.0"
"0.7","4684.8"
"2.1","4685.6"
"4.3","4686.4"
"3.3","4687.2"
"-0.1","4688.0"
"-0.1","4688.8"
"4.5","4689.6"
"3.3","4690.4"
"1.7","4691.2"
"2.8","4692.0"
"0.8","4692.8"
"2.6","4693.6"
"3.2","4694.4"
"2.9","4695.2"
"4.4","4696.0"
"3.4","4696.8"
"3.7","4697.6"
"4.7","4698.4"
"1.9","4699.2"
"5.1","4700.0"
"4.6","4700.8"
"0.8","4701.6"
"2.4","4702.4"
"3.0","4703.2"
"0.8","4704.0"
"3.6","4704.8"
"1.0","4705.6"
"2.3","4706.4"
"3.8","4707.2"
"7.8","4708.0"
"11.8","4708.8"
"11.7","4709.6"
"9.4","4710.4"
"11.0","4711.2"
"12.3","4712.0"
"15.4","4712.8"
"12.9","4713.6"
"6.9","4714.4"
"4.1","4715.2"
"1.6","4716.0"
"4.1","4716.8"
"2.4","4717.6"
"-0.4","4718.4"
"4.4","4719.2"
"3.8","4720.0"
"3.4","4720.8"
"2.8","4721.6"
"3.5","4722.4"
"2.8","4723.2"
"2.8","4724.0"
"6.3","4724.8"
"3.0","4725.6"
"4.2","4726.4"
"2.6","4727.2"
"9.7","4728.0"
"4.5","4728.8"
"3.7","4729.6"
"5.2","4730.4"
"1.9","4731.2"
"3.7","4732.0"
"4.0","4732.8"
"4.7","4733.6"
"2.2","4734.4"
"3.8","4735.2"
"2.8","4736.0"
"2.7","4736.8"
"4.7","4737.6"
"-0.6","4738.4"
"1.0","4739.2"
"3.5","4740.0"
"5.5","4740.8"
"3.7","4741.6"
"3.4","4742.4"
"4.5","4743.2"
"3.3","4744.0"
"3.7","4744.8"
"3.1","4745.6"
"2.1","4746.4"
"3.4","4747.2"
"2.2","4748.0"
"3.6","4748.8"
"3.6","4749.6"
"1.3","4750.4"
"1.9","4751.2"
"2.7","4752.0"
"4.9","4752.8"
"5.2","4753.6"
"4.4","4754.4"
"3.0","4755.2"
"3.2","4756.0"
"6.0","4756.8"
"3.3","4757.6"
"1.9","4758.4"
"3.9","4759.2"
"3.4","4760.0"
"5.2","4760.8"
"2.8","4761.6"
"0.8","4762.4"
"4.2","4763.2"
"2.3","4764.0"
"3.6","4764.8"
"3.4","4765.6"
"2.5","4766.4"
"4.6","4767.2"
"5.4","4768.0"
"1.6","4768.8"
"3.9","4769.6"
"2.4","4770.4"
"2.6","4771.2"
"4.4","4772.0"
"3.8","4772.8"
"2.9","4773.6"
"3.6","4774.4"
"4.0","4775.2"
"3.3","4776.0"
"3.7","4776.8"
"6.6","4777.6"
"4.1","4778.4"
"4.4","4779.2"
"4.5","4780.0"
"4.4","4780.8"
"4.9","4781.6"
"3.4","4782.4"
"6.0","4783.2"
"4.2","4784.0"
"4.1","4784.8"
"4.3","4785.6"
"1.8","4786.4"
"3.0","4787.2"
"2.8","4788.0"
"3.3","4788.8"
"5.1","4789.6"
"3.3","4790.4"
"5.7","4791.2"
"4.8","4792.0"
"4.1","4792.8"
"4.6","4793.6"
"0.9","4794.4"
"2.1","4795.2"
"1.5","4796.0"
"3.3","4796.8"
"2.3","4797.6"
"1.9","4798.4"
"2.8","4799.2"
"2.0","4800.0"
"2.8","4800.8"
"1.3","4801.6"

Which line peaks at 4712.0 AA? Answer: [O II]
